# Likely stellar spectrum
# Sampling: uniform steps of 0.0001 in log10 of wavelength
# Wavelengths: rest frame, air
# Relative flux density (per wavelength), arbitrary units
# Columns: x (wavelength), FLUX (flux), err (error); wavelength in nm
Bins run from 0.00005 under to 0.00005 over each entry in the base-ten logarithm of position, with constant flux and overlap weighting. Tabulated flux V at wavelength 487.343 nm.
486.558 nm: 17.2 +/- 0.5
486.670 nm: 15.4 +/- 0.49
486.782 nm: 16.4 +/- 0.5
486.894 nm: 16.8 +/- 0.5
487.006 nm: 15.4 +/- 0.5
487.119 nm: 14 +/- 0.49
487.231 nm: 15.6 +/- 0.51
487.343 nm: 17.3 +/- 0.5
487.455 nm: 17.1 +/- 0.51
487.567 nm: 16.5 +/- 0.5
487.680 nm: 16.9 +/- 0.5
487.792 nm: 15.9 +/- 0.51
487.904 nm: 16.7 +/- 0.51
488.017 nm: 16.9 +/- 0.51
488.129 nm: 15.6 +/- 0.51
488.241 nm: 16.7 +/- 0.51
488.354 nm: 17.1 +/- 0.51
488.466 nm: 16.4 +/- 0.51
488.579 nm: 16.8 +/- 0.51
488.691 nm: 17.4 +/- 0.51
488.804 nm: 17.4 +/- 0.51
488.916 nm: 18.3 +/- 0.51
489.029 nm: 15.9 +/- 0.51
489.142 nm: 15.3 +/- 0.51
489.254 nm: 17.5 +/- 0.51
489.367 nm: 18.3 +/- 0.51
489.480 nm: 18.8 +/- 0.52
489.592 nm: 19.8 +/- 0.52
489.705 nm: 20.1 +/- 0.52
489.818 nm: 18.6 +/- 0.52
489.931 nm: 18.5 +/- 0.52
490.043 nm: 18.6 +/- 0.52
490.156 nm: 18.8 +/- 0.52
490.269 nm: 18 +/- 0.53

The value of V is 17.3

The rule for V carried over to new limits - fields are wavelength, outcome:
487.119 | 14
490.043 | 18.6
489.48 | 18.8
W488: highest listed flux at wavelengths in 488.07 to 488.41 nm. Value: 17.1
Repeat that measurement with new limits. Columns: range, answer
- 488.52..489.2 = 18.3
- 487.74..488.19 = 16.9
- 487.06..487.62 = 17.3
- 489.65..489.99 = 20.1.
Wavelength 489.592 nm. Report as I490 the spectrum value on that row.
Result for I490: 19.8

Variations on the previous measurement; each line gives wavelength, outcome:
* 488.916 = 18.3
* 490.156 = 18.8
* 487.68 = 16.9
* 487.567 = 16.5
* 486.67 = 15.4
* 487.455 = 17.1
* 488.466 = 16.4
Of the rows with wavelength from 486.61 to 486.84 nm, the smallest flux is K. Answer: 15.4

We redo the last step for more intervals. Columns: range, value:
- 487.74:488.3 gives 15.6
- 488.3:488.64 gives 16.4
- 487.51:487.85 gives 15.9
